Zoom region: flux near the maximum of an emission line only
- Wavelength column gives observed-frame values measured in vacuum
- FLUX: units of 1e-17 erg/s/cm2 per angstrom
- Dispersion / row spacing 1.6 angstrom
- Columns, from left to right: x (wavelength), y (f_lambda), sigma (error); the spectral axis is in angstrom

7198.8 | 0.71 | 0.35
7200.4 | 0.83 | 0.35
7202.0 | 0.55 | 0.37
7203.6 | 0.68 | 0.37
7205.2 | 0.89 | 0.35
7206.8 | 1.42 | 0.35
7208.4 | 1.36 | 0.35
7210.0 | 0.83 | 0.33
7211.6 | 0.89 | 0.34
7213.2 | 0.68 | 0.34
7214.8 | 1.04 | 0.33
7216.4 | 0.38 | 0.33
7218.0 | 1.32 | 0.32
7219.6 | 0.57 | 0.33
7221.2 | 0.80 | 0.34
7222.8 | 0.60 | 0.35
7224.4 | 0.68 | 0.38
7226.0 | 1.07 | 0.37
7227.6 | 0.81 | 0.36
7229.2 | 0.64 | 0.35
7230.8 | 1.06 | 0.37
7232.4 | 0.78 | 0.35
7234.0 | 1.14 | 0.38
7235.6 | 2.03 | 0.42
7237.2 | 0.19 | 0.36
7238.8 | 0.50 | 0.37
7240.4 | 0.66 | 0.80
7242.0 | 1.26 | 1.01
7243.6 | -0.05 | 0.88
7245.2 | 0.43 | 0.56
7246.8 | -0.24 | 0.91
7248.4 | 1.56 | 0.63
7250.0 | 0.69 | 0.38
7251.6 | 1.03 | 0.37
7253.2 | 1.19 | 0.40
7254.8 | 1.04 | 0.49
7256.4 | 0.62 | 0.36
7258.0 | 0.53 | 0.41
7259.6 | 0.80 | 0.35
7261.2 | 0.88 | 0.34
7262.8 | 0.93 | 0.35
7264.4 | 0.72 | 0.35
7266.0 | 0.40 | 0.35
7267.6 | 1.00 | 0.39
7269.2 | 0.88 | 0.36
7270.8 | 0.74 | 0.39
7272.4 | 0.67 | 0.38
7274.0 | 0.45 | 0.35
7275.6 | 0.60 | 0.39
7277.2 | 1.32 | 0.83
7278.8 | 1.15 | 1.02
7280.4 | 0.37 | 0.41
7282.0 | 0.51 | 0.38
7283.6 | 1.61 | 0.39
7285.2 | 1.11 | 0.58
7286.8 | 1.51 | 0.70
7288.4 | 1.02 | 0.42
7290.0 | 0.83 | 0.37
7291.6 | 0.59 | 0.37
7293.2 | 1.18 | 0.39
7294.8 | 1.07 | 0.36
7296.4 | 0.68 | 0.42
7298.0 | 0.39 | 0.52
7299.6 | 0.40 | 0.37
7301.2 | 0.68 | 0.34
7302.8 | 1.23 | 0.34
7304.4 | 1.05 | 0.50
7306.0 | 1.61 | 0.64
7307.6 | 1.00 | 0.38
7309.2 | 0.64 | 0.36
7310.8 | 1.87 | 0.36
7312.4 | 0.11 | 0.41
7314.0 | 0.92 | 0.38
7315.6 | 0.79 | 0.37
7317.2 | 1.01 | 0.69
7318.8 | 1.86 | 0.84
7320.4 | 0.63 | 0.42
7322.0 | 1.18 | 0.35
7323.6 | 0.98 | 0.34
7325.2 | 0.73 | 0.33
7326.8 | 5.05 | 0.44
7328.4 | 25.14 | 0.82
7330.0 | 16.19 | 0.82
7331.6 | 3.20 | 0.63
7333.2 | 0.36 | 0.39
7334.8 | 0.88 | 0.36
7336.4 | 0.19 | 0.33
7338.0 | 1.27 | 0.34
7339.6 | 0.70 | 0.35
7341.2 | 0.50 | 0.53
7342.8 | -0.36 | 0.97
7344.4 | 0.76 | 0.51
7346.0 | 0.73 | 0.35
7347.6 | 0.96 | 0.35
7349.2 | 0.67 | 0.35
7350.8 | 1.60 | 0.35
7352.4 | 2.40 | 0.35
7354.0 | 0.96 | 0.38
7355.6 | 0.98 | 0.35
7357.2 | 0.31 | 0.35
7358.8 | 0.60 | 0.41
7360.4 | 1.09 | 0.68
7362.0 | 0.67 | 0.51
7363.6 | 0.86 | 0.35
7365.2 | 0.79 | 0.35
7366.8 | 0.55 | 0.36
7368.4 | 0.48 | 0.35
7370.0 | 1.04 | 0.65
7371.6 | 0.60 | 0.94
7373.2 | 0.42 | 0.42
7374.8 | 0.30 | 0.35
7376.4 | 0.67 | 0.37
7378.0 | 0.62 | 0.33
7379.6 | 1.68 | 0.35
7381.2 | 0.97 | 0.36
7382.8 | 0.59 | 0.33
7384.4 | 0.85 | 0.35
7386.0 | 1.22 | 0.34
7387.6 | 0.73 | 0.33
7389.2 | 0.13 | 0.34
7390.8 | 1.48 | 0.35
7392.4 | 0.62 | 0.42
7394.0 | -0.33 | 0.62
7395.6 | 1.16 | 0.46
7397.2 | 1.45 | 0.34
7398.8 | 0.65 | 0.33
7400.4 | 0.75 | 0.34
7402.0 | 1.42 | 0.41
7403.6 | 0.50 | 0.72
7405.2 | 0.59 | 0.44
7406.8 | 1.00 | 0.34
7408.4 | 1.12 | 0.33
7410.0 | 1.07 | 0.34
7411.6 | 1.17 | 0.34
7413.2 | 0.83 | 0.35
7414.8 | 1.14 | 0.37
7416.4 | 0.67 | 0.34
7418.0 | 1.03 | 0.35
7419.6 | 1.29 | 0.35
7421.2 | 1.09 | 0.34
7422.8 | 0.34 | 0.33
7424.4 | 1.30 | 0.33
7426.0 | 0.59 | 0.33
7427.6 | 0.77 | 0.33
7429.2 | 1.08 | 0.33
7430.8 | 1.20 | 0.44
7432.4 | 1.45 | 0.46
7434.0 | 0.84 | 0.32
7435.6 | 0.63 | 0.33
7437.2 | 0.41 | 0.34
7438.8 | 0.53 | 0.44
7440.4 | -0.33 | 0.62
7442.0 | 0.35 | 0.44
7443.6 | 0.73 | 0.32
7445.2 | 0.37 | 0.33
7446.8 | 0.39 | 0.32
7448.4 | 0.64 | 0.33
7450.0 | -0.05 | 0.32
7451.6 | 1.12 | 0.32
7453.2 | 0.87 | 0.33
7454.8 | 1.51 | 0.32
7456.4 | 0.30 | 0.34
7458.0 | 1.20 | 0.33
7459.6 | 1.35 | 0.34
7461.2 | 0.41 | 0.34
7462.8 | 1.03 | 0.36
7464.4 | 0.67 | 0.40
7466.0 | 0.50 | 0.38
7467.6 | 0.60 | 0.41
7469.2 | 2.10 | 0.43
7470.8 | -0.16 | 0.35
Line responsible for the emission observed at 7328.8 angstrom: H-alpha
